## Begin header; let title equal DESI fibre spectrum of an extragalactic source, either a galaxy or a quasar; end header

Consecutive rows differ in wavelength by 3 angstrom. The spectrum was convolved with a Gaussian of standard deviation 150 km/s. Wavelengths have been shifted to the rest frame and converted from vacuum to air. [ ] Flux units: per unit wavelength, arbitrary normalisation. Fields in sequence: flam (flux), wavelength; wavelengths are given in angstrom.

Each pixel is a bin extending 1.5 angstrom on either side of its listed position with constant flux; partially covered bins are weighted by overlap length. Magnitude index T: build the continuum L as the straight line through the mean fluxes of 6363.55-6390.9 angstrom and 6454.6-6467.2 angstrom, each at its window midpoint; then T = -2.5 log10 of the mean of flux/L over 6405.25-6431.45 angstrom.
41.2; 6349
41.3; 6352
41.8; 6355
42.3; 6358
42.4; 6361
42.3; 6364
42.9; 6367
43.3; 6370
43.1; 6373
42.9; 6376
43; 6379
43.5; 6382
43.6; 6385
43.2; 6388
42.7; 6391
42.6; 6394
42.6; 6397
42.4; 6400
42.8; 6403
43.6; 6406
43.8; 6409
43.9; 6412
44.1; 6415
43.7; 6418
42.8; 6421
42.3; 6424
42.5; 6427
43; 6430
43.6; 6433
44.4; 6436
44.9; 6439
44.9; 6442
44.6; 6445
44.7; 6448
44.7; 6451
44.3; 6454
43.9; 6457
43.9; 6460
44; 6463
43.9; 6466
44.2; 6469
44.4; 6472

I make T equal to 0.01 mag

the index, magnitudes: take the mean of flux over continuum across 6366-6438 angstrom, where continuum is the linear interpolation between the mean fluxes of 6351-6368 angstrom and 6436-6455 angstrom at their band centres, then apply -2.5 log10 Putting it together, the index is 0.01 mag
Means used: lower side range 42.2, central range 43.2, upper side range 44.7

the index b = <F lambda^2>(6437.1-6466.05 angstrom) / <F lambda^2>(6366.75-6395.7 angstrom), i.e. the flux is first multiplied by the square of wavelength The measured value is 1.1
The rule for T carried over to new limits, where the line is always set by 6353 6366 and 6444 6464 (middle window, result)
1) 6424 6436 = 0.016 mag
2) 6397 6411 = 0.002 mag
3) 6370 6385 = -0.015 mag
